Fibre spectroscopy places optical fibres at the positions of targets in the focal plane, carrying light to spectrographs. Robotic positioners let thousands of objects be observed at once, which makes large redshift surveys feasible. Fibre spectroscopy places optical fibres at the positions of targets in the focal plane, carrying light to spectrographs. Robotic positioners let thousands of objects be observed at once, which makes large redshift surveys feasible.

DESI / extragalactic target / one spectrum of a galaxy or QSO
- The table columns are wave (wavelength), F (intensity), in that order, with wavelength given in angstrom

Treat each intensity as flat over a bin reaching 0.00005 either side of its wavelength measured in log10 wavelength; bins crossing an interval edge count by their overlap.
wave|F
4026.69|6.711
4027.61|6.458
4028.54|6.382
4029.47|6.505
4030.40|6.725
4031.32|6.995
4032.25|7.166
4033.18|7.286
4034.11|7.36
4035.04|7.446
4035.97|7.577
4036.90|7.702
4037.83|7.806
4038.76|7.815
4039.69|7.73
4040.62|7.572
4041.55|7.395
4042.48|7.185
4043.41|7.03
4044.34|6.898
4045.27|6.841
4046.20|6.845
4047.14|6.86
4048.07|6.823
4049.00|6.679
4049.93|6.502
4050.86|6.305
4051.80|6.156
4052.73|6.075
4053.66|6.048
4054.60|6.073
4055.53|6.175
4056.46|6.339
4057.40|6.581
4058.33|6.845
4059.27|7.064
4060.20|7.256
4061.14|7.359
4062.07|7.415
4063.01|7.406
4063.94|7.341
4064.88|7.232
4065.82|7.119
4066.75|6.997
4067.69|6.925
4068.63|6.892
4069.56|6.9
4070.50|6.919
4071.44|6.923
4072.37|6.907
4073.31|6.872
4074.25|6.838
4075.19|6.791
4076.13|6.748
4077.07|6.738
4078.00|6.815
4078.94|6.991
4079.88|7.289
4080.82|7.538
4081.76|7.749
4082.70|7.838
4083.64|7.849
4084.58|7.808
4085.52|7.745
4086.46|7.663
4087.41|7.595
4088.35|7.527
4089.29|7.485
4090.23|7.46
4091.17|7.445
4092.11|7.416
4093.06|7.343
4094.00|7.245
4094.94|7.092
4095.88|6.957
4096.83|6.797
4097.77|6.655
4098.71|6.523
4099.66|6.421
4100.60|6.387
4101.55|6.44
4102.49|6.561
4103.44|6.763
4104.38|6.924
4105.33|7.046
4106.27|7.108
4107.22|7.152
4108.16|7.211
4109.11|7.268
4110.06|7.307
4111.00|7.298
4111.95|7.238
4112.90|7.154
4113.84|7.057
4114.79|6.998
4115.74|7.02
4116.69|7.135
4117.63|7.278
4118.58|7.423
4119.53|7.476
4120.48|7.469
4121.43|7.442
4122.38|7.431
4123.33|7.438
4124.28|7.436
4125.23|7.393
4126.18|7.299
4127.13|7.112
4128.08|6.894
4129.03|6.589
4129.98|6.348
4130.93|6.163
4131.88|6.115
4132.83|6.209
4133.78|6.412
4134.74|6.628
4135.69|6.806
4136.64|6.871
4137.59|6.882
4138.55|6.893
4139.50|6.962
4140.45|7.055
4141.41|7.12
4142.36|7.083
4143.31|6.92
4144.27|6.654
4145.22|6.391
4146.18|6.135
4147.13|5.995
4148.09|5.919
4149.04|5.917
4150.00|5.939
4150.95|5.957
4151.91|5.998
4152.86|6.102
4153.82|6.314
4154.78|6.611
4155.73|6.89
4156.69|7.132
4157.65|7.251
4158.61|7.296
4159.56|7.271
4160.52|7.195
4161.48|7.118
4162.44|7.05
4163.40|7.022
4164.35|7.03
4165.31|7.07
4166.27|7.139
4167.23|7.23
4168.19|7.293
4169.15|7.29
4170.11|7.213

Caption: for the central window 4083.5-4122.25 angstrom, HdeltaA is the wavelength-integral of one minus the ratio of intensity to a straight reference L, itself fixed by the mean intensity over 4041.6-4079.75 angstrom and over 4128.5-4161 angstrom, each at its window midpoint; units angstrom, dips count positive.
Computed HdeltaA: -2.7 angstrom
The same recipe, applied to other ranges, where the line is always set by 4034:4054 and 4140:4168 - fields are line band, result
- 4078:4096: -1.5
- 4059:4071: -0.3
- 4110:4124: -0.9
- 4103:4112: -0.4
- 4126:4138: 0.3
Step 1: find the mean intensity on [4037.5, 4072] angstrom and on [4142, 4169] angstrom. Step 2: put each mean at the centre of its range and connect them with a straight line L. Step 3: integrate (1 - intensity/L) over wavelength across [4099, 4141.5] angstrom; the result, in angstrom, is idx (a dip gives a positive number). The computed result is -1.1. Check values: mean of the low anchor 6.93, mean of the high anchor 6.72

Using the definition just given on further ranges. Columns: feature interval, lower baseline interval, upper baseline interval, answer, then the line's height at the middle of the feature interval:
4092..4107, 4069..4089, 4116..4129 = 0.9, 7.27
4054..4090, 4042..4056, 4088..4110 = -1.8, 6.77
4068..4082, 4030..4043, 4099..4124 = 0.5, 7.25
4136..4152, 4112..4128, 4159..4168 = 1.5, 7.2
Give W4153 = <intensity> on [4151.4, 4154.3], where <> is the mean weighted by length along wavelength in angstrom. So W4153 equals 6.13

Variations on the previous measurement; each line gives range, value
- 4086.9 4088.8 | 7.53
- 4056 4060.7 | 6.81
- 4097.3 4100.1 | 6.53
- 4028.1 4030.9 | 6.55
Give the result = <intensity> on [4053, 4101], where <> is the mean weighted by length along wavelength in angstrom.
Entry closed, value 7.06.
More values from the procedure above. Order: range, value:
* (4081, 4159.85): 6.96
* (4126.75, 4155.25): 6.5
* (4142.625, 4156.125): 6.28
